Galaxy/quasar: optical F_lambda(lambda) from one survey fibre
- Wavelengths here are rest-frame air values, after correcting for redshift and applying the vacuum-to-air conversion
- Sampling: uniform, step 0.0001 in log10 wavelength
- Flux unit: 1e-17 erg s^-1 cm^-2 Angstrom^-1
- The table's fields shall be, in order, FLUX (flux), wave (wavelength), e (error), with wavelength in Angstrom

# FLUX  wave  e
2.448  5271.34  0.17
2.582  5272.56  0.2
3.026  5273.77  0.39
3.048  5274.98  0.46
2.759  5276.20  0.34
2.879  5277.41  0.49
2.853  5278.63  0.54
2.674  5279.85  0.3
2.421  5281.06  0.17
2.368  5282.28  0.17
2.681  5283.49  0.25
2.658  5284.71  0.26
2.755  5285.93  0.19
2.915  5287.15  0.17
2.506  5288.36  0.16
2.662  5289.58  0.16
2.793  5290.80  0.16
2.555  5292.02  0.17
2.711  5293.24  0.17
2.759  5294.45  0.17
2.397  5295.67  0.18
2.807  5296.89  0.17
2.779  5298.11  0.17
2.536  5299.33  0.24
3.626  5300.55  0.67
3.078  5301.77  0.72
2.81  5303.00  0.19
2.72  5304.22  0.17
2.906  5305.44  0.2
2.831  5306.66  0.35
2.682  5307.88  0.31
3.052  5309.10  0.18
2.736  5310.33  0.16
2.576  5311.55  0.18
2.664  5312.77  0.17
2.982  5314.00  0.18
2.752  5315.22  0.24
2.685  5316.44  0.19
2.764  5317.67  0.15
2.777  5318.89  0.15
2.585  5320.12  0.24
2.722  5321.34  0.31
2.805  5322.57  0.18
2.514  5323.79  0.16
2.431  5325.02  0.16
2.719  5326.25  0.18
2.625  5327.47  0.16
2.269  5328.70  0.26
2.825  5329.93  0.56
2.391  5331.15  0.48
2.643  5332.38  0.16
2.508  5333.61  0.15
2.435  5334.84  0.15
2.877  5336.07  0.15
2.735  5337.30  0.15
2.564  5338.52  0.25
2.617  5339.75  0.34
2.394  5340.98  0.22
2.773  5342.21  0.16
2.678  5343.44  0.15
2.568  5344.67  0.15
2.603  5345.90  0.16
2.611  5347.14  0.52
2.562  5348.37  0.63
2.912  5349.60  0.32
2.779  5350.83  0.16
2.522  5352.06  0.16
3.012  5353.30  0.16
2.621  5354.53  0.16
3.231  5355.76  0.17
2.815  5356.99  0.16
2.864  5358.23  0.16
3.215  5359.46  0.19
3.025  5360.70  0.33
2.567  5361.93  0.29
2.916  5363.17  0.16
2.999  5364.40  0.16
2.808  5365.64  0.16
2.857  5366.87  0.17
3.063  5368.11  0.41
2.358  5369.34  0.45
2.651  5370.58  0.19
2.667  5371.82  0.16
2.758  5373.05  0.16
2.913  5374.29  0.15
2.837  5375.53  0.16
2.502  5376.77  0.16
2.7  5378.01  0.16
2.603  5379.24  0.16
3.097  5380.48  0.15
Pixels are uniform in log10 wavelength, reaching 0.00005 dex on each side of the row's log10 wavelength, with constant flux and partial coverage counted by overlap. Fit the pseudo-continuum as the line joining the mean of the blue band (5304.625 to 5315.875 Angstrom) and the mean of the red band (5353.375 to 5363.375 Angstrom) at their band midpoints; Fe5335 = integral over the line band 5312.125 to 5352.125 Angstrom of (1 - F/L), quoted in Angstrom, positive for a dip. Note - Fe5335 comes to 2.8 Angstrom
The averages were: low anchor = 2.8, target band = 2.65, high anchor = 2.91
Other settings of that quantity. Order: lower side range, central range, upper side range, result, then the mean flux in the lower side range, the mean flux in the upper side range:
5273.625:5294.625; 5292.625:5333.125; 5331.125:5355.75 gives -0.6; 2.72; 2.66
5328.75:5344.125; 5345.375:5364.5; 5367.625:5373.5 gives -1.2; 2.61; 2.69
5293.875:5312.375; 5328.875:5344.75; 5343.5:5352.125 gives 0.5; 2.82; 2.66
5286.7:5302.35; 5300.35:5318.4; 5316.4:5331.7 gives -0.9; 2.78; 2.62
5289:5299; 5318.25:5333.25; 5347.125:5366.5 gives 0.9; 2.68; 2.85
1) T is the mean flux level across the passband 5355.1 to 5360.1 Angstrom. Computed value 3.03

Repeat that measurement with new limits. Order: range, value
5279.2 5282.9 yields 2.5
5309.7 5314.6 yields 2.74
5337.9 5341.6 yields 2.53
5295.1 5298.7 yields 2.66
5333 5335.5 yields 2.48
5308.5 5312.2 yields 2.78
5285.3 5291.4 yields 2.72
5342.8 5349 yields 2.6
